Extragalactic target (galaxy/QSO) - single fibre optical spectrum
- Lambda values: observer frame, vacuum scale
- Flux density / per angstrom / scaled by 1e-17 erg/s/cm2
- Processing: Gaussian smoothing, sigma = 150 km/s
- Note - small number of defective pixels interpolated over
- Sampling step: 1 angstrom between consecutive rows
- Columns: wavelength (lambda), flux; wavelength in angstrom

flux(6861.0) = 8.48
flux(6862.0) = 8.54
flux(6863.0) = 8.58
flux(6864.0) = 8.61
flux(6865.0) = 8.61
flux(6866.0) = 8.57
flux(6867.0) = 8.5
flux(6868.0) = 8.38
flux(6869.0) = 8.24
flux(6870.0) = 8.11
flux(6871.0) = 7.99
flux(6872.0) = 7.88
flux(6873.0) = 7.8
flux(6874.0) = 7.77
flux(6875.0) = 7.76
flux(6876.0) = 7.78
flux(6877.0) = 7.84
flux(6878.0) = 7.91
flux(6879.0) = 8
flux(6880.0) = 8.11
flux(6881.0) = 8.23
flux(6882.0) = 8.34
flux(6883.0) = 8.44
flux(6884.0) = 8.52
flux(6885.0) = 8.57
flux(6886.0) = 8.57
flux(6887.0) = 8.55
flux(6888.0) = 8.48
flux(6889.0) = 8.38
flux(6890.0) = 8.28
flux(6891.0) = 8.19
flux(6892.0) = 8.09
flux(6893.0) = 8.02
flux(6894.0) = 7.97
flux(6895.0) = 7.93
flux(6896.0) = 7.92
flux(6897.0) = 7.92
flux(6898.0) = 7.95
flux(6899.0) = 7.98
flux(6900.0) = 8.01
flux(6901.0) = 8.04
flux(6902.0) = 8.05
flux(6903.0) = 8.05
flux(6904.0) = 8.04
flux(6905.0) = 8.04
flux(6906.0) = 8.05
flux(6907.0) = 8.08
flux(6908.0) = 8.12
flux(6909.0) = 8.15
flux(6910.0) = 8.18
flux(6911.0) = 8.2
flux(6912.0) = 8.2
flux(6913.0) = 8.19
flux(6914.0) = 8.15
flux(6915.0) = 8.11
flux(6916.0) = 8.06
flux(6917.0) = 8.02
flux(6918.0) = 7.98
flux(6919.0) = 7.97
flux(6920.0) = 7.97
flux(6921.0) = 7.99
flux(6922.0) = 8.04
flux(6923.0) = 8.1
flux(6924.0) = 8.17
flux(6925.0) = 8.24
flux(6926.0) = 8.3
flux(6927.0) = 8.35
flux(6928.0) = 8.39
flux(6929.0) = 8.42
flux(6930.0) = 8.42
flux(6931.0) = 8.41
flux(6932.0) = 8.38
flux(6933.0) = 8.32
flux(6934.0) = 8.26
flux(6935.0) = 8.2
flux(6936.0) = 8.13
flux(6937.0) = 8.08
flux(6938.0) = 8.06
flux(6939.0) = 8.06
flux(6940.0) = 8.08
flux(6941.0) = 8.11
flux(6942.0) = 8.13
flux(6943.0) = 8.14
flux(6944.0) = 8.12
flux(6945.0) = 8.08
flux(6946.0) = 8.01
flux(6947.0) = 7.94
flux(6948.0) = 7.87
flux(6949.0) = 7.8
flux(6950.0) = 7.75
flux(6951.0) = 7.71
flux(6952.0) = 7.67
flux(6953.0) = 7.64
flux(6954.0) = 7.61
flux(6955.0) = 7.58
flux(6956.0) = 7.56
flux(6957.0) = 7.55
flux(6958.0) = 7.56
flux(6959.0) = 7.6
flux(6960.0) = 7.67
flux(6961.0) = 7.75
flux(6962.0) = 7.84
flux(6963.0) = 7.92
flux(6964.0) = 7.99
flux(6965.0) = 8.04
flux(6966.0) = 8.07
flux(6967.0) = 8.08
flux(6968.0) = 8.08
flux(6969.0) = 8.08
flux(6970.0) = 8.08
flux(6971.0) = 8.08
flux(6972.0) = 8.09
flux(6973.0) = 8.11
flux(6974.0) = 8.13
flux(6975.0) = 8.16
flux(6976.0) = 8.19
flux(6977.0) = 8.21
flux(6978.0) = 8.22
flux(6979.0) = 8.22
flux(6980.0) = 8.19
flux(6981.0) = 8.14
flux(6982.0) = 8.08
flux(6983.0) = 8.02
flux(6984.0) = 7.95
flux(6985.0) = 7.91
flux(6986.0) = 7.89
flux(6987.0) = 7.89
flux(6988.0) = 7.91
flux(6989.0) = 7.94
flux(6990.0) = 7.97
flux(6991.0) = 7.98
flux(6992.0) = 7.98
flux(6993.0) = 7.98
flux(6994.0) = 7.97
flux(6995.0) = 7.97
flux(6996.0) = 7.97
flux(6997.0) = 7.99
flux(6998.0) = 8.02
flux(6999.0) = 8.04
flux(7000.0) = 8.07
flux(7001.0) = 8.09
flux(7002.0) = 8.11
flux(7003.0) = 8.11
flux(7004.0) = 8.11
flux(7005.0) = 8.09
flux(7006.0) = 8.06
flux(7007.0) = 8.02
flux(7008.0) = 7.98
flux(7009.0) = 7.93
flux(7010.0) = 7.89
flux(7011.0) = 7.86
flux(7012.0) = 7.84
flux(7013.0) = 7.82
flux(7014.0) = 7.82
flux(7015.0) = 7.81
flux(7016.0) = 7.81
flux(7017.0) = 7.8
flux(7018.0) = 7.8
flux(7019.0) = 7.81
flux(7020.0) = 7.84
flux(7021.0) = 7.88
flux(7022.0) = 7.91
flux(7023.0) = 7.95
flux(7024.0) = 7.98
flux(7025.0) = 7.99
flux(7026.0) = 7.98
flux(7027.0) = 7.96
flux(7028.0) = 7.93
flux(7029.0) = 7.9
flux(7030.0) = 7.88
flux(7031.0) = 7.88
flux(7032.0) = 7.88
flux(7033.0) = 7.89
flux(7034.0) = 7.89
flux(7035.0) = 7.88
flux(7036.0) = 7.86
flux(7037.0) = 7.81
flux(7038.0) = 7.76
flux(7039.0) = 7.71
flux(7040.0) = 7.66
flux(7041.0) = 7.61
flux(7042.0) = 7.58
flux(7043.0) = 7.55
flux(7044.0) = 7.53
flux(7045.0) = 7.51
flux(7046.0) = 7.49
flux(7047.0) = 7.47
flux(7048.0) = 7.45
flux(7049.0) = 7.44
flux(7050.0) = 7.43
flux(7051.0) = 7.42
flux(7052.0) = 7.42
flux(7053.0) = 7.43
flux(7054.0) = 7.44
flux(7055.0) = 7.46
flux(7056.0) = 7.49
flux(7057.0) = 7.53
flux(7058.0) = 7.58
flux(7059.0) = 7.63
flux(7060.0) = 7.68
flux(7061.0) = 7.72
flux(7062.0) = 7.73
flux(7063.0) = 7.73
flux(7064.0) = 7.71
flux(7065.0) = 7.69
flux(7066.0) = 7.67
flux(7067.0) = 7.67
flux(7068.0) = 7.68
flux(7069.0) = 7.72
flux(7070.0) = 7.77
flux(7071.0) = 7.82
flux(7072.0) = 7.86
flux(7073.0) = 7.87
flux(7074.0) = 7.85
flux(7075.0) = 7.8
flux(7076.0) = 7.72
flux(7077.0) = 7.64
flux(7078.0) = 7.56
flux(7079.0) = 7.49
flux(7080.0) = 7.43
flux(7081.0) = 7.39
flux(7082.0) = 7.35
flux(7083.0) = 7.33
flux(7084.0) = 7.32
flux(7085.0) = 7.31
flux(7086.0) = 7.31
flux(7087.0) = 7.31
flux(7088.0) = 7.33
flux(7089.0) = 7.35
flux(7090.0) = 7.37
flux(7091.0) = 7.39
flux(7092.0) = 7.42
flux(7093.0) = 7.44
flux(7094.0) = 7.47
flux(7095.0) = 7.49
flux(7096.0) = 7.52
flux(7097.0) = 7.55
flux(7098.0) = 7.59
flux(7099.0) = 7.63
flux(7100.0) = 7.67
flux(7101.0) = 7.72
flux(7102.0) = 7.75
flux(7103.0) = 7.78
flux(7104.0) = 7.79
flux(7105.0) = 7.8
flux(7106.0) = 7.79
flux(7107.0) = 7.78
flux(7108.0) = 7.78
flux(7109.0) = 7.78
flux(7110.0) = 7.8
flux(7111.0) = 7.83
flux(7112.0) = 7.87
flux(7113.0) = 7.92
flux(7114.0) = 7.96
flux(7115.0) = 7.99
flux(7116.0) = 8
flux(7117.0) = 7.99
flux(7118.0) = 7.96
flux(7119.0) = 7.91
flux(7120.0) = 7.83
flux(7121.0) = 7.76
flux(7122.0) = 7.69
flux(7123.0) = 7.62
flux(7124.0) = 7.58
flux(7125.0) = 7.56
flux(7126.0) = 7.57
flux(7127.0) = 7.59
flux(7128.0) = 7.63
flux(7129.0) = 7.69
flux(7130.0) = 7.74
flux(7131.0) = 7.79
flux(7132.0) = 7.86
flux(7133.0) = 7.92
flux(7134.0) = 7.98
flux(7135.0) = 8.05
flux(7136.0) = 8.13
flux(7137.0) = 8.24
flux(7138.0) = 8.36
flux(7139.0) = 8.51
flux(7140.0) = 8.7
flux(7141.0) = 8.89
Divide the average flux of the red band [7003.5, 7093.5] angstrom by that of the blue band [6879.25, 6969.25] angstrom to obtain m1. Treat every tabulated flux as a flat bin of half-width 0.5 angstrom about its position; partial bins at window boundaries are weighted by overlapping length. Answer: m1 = 0.95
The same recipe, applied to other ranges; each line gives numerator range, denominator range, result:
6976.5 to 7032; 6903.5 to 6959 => 0.99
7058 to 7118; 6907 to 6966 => 0.95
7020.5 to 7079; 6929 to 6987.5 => 0.96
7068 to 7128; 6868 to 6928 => 0.94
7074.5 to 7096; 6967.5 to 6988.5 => 0.92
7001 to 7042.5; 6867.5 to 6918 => 0.97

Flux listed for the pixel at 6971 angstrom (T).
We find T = 8.08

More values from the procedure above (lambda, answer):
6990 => 7.97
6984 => 7.95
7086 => 7.31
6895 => 7.93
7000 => 8.07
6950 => 7.75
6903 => 8.05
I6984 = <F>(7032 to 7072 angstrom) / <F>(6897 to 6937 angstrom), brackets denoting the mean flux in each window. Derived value 0.94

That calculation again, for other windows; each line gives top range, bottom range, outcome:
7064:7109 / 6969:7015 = 0.95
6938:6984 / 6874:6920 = 0.98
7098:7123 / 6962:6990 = 0.97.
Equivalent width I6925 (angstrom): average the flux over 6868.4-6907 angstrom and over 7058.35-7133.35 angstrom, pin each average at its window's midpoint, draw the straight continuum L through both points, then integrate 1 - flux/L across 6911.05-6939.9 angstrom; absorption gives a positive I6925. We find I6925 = -0.6 angstrom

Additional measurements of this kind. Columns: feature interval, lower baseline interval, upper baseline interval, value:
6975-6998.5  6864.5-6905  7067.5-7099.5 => -0.6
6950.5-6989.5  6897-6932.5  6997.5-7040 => 0.4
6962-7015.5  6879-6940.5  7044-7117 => -0.7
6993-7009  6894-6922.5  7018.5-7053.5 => -0.4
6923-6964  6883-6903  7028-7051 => 0.1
